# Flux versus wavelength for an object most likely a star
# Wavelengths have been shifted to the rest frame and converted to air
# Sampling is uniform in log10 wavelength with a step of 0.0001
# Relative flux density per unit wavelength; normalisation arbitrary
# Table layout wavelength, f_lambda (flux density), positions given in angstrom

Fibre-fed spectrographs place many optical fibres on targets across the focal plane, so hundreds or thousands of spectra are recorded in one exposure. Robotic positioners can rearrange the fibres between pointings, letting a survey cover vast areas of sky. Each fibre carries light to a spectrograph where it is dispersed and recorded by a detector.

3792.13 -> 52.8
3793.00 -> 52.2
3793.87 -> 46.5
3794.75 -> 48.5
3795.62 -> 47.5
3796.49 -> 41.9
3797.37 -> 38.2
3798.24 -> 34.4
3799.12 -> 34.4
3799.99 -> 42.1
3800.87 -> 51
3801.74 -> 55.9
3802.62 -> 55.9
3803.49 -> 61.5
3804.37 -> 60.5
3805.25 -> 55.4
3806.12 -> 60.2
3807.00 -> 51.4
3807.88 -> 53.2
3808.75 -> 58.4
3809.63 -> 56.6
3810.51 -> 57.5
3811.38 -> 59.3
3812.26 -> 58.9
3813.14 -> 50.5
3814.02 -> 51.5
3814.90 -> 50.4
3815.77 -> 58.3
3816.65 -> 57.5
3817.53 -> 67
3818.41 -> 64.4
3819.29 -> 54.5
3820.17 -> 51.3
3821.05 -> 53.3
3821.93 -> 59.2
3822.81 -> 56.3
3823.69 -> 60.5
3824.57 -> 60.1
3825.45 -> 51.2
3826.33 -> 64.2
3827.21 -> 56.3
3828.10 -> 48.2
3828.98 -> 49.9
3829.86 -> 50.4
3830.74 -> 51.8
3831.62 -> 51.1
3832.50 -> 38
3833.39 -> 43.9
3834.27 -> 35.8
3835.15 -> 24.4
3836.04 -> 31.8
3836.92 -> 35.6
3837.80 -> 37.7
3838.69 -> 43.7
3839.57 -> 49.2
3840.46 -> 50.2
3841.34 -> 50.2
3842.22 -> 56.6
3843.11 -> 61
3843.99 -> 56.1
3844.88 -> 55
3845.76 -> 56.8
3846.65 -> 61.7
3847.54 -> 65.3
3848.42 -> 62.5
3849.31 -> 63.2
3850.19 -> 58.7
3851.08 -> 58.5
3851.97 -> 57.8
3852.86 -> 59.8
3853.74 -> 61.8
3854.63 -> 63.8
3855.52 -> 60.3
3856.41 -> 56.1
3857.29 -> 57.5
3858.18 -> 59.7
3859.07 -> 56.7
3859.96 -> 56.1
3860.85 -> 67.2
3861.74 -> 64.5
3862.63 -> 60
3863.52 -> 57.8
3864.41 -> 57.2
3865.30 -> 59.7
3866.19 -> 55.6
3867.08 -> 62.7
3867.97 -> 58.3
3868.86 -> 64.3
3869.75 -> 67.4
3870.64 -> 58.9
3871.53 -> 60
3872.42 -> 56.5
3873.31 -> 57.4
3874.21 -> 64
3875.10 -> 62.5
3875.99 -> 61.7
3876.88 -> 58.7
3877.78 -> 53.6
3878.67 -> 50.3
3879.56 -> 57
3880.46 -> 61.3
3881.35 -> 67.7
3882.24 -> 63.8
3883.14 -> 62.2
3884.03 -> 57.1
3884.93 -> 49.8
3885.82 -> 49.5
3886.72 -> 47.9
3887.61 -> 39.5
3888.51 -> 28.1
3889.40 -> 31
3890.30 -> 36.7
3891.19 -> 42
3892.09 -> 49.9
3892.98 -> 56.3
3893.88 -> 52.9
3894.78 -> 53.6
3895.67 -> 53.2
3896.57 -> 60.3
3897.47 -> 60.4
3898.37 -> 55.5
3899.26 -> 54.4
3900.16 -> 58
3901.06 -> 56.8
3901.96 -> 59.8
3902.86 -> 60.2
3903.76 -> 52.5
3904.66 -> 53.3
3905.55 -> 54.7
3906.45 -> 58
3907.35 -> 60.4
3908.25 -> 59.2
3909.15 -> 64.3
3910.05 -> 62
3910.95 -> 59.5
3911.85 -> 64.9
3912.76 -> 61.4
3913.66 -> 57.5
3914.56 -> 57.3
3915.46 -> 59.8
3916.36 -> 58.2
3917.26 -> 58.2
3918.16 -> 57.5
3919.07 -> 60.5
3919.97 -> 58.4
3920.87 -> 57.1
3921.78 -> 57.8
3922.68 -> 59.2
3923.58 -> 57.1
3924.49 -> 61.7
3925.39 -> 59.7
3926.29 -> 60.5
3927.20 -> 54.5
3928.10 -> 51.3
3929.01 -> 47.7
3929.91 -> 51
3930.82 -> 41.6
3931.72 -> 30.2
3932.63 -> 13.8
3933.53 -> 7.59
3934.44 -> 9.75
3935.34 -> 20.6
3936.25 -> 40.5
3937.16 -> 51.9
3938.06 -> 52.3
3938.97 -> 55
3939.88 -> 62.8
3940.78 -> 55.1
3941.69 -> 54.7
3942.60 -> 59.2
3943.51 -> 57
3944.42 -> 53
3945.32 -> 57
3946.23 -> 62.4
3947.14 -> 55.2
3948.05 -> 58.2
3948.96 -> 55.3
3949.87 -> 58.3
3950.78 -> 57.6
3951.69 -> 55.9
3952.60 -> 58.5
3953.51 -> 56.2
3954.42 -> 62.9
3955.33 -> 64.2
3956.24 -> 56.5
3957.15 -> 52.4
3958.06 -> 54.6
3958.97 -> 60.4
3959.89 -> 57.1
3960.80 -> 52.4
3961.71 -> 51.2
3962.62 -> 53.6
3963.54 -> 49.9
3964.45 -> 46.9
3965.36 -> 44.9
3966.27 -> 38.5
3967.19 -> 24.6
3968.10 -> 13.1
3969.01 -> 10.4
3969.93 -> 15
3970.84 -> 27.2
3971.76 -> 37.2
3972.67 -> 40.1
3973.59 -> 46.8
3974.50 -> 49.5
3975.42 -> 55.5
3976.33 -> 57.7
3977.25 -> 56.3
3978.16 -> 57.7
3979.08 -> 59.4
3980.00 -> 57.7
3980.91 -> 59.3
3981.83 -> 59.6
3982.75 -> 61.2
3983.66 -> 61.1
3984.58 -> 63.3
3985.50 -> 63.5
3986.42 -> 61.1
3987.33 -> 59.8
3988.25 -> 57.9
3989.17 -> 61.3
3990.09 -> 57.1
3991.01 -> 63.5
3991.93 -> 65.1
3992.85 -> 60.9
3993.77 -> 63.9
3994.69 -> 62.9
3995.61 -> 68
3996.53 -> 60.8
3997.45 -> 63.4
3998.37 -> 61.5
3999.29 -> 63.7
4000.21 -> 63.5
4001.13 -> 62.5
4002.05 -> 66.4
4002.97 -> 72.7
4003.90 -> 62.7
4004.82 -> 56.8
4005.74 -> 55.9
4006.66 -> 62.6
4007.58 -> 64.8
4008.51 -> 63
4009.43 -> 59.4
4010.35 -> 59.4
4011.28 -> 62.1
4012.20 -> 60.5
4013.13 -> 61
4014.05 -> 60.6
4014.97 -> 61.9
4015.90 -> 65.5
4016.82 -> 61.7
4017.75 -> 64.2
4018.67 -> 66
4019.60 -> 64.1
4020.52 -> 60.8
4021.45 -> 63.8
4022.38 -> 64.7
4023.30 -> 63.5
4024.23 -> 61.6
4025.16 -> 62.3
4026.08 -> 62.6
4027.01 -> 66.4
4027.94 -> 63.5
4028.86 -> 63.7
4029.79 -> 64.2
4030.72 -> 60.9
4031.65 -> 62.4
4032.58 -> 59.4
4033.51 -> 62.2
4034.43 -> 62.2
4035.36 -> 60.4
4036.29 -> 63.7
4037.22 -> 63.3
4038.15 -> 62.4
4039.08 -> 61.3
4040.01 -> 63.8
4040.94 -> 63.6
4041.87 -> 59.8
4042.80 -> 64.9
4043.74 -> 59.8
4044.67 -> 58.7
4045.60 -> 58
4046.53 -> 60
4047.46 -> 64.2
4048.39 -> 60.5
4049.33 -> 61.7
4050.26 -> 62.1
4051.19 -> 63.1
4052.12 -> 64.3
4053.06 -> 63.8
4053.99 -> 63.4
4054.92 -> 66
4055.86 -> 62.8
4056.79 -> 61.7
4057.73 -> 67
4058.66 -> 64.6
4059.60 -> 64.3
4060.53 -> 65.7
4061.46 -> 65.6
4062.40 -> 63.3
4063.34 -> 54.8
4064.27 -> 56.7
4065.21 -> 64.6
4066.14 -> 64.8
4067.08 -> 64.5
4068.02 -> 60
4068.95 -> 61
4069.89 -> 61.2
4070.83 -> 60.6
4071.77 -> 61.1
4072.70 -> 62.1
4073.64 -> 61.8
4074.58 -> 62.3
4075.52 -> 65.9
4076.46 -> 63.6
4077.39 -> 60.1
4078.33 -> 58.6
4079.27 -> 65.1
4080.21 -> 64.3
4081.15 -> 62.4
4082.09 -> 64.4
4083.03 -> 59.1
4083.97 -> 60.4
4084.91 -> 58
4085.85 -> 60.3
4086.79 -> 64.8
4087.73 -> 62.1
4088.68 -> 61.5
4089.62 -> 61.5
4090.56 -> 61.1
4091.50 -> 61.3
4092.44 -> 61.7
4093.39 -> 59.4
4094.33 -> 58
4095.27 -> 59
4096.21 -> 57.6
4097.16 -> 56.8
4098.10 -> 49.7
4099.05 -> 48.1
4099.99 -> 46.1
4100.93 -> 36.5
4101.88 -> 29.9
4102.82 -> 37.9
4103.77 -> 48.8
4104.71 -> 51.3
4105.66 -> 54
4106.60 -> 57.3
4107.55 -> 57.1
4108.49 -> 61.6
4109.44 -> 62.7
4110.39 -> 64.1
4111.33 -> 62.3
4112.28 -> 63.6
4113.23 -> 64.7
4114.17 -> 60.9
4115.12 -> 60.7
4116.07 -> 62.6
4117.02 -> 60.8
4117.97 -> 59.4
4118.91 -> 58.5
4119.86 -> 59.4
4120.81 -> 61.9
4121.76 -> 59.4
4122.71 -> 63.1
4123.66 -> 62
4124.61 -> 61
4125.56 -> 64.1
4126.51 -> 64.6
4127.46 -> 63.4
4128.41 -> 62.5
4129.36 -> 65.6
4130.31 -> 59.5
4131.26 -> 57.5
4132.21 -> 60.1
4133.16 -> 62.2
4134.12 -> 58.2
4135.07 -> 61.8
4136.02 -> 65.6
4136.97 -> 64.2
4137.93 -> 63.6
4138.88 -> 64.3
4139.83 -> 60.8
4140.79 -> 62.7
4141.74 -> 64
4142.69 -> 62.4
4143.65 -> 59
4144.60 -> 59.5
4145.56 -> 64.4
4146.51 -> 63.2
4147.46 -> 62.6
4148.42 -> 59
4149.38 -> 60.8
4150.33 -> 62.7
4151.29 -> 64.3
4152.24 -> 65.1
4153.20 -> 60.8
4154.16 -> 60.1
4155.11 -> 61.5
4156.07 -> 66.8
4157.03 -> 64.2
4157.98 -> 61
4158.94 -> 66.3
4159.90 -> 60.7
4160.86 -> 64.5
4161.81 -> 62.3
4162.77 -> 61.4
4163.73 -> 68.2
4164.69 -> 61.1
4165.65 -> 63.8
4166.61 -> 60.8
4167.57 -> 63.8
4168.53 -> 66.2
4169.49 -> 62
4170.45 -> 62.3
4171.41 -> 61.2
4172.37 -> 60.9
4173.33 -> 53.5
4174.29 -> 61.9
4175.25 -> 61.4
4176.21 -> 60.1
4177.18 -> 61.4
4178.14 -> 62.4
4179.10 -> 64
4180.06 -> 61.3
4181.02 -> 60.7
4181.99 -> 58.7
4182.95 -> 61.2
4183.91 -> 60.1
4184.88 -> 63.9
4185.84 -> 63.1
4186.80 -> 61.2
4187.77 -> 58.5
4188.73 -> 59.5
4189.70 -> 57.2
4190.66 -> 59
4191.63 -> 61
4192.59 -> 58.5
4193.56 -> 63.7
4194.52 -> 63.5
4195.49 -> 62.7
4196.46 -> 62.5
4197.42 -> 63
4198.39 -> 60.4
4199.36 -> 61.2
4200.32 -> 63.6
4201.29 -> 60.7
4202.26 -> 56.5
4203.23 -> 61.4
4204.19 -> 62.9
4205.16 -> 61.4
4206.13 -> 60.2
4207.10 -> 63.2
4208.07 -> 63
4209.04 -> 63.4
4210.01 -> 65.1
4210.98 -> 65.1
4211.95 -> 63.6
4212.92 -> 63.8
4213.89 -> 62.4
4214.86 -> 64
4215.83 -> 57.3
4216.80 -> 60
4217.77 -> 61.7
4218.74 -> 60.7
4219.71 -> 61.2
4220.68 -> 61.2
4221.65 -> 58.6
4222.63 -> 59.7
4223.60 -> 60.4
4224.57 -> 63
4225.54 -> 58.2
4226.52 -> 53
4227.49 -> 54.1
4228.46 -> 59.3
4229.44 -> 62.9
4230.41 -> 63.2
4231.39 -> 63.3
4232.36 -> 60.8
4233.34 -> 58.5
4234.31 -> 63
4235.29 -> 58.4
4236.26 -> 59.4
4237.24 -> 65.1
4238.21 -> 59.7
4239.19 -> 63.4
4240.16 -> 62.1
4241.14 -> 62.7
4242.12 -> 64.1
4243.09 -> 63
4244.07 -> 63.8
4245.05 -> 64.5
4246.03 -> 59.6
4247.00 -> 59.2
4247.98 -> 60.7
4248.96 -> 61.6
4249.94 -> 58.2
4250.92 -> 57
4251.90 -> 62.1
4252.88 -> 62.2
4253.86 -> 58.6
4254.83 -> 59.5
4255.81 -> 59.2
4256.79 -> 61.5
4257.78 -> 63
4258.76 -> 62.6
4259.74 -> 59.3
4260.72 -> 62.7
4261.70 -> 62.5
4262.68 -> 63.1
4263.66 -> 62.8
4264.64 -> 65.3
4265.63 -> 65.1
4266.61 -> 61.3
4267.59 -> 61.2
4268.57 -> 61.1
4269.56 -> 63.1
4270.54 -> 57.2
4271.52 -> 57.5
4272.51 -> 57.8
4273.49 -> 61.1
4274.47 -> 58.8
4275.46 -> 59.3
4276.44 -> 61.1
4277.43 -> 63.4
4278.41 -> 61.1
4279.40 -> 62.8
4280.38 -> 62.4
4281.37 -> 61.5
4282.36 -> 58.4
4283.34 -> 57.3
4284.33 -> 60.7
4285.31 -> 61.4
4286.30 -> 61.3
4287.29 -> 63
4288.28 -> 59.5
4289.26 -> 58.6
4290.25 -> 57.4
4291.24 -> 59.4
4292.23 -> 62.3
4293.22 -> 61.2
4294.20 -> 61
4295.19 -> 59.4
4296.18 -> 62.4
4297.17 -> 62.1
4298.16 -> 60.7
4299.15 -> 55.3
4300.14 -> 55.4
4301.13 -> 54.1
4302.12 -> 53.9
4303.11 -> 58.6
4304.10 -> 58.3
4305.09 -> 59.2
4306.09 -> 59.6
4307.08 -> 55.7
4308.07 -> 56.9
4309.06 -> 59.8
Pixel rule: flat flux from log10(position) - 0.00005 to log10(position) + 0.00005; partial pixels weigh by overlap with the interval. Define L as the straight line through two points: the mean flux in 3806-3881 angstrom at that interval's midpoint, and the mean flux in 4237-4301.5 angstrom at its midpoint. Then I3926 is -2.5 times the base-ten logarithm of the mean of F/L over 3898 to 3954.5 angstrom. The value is 0.06 mag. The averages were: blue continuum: 55.7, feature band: 53.6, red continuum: 60.8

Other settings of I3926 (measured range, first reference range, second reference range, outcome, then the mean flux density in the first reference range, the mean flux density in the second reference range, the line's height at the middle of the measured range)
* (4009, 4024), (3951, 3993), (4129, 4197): -0.156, 51.7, 61.9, 54.1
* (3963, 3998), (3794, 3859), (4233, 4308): 0.081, 53.1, 60.5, 55.6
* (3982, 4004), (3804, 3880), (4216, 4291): -0.094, 55.7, 60.8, 57.6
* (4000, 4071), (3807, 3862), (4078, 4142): -0.083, 54.4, 59.2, 57.9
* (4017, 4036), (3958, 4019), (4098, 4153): -0.114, 55.7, 59.3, 56.7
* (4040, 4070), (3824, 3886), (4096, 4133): -0.098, 55.7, 57.4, 57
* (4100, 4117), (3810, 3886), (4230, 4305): 0.075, 55.9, 60.7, 58.9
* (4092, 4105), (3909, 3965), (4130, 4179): 0.194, 53.1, 62.1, 59.8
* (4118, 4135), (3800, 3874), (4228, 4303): -0.041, 55.5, 60.8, 59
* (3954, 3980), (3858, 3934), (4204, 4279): 0.209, 55.1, 61.2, 56.3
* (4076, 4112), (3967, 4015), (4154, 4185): 0.045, 56.1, 62.1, 59.6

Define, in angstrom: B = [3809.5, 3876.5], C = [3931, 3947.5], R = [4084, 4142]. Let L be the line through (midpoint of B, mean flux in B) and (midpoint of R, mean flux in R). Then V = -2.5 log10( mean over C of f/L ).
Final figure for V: 0.272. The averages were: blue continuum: 55.7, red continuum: 58.9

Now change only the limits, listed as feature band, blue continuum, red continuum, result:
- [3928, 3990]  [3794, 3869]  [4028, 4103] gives 0.167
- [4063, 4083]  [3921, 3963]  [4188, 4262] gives -0.110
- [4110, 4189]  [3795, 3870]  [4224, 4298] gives -0.051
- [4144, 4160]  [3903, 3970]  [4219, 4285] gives -0.084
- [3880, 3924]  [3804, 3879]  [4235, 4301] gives 0.019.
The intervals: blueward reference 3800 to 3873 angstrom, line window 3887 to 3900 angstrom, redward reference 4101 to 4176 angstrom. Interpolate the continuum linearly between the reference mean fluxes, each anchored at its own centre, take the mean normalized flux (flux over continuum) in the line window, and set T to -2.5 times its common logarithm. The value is 0.17 mag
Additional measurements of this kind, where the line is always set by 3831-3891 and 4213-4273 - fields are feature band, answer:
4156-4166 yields -0.07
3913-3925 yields -0.06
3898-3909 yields -0.04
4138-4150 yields -0.05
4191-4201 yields -0.03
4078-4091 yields -0.06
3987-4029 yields -0.10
